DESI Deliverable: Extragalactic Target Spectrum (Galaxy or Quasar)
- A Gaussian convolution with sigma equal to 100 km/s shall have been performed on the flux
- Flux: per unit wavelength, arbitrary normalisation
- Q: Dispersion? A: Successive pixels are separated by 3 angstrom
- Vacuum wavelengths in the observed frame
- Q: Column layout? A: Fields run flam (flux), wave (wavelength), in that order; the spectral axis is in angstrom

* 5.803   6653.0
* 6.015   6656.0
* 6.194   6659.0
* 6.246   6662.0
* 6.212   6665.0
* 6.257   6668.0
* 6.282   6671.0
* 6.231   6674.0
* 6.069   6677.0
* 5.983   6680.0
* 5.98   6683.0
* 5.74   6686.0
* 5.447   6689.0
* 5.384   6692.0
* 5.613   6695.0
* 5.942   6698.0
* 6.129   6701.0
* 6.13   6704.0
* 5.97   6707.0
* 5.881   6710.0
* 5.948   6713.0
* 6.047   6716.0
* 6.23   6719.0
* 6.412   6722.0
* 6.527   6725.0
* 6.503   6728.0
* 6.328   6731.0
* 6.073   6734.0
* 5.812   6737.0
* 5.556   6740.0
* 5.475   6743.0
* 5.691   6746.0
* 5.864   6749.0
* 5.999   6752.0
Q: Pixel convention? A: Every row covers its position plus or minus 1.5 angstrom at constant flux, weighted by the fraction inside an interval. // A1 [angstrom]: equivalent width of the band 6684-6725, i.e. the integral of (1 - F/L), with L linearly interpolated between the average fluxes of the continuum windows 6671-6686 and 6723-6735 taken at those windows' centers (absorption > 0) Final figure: 1.9 angstrom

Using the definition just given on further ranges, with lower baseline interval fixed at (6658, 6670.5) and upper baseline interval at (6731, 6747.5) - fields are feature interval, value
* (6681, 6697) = 1.1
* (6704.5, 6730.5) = -1.3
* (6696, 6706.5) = -0.1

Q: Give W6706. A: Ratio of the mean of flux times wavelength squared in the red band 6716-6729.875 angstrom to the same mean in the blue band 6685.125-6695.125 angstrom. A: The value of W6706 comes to 1.2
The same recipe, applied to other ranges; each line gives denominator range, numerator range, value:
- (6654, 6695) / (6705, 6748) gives 1.02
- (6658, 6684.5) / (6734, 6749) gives 0.94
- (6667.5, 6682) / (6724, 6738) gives 1.03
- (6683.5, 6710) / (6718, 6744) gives 1.06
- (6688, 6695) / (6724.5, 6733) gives 1.19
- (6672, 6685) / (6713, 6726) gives 1.04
